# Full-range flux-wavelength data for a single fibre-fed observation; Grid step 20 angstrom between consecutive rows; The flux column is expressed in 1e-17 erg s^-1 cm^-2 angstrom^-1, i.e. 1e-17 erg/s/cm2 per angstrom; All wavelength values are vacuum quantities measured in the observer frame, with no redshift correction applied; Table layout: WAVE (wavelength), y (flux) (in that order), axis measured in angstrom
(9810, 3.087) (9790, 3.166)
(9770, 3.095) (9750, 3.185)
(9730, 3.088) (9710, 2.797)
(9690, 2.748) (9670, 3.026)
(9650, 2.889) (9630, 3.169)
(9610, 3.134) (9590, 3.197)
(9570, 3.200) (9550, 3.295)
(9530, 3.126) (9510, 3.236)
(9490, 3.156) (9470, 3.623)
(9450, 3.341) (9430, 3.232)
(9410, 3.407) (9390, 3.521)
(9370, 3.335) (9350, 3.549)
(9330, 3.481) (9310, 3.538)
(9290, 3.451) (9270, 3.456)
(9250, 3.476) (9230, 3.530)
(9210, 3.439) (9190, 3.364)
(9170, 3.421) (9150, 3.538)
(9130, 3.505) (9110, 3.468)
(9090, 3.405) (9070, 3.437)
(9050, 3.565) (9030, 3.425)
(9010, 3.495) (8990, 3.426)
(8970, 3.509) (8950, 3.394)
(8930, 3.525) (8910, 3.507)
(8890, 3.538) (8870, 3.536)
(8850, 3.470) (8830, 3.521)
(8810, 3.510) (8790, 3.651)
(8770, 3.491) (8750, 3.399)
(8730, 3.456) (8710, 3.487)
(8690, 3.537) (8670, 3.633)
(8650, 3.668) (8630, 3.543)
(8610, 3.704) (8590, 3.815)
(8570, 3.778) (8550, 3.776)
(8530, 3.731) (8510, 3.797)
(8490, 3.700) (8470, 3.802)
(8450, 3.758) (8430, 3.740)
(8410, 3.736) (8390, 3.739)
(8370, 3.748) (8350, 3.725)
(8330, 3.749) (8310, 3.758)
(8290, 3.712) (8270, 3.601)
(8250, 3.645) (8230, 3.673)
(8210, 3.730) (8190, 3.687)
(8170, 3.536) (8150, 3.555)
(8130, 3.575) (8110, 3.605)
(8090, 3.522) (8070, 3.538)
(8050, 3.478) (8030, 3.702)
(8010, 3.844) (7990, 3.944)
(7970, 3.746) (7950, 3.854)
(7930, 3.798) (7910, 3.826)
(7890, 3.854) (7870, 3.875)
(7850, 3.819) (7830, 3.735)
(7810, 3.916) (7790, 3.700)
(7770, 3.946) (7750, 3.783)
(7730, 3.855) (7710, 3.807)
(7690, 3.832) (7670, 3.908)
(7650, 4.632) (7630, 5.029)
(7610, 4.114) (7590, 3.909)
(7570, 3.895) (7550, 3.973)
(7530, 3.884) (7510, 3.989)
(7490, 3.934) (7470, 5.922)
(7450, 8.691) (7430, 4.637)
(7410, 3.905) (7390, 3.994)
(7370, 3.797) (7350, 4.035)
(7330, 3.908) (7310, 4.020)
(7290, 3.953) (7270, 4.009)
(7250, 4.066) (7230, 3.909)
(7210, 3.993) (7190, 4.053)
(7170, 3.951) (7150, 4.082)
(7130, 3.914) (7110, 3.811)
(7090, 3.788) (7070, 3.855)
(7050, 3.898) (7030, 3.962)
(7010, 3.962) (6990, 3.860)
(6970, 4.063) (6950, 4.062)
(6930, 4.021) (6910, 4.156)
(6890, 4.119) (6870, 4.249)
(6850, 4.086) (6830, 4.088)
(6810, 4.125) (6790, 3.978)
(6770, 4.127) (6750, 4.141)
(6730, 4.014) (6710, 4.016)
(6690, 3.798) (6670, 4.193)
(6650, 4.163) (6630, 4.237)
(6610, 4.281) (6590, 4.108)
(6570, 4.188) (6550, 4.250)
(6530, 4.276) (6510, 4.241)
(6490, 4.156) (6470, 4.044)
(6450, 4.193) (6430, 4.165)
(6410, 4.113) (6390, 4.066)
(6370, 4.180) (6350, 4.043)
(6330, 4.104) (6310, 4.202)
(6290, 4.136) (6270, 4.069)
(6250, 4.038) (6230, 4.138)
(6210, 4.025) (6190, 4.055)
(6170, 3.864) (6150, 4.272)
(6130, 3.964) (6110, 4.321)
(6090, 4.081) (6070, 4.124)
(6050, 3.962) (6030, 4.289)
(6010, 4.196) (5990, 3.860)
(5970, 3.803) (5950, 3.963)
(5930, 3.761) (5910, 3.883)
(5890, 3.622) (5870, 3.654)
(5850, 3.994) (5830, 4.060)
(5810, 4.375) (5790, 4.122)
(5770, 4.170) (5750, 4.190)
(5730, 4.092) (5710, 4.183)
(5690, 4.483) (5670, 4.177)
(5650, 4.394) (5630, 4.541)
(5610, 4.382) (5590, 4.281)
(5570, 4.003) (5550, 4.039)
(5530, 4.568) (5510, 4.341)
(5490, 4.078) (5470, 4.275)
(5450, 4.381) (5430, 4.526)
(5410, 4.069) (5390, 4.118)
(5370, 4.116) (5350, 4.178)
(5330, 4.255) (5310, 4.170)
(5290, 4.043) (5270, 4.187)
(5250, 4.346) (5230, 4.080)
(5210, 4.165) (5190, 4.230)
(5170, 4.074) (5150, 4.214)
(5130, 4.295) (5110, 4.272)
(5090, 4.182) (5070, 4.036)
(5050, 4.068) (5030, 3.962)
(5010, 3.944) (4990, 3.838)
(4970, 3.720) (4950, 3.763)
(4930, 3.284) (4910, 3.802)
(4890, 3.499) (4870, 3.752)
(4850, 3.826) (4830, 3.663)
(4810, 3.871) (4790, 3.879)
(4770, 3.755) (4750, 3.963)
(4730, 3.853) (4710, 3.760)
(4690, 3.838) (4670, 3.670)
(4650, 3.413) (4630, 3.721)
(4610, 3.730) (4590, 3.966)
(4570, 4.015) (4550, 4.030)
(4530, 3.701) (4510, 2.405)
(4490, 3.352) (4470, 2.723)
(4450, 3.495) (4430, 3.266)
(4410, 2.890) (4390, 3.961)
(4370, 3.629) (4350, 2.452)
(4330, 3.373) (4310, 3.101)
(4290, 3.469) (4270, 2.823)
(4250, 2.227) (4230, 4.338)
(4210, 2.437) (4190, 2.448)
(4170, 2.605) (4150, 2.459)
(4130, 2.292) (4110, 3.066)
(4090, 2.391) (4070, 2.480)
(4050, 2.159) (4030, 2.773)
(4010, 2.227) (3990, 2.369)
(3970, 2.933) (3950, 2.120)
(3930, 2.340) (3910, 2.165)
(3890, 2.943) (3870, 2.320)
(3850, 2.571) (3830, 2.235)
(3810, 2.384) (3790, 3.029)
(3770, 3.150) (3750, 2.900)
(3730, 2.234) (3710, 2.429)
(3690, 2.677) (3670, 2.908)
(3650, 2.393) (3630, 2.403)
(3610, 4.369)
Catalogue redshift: 0.14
